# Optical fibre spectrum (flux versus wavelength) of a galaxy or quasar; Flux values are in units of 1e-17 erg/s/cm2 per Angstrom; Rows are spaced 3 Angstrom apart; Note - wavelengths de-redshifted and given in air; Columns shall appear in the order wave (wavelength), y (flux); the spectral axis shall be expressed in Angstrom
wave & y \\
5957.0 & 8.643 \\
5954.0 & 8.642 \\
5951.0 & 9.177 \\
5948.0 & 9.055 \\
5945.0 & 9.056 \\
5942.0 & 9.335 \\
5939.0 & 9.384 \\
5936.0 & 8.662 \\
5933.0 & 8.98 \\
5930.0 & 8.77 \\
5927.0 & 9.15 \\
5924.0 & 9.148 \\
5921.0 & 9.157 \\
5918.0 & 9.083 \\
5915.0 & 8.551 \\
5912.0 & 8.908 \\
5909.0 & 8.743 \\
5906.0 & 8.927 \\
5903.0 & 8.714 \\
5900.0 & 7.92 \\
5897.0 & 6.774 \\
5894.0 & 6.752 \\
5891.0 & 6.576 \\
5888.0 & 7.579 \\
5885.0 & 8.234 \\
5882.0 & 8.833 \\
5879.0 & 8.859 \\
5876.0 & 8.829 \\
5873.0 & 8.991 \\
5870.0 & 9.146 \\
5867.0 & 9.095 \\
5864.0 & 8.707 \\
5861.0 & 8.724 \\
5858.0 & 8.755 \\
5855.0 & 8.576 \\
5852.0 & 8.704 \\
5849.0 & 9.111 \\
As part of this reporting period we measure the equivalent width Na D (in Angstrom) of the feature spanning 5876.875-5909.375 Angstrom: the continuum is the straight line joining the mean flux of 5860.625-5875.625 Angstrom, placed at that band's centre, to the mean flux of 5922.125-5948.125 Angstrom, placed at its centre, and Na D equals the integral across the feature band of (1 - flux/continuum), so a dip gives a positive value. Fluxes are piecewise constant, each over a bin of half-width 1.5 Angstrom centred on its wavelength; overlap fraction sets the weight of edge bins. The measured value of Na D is 3.6 Angstrom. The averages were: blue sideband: 8.94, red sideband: 9.06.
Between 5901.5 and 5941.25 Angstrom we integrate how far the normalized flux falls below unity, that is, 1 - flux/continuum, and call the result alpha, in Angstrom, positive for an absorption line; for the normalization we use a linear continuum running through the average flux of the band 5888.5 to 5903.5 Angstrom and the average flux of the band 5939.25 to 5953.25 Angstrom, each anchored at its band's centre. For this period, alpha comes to -3.6 Angstrom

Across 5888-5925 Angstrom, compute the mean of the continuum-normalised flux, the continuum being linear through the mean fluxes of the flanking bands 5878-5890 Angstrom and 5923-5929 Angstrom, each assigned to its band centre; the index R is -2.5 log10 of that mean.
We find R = 0.066 mag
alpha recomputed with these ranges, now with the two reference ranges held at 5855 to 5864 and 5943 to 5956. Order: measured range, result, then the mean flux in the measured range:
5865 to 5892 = 0.8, 8.5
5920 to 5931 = -0.2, 9.06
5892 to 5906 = 1.9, 7.65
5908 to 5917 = 0.1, 8.75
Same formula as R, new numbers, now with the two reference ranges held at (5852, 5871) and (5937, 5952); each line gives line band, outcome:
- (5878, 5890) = 0.080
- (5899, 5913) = 0.044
